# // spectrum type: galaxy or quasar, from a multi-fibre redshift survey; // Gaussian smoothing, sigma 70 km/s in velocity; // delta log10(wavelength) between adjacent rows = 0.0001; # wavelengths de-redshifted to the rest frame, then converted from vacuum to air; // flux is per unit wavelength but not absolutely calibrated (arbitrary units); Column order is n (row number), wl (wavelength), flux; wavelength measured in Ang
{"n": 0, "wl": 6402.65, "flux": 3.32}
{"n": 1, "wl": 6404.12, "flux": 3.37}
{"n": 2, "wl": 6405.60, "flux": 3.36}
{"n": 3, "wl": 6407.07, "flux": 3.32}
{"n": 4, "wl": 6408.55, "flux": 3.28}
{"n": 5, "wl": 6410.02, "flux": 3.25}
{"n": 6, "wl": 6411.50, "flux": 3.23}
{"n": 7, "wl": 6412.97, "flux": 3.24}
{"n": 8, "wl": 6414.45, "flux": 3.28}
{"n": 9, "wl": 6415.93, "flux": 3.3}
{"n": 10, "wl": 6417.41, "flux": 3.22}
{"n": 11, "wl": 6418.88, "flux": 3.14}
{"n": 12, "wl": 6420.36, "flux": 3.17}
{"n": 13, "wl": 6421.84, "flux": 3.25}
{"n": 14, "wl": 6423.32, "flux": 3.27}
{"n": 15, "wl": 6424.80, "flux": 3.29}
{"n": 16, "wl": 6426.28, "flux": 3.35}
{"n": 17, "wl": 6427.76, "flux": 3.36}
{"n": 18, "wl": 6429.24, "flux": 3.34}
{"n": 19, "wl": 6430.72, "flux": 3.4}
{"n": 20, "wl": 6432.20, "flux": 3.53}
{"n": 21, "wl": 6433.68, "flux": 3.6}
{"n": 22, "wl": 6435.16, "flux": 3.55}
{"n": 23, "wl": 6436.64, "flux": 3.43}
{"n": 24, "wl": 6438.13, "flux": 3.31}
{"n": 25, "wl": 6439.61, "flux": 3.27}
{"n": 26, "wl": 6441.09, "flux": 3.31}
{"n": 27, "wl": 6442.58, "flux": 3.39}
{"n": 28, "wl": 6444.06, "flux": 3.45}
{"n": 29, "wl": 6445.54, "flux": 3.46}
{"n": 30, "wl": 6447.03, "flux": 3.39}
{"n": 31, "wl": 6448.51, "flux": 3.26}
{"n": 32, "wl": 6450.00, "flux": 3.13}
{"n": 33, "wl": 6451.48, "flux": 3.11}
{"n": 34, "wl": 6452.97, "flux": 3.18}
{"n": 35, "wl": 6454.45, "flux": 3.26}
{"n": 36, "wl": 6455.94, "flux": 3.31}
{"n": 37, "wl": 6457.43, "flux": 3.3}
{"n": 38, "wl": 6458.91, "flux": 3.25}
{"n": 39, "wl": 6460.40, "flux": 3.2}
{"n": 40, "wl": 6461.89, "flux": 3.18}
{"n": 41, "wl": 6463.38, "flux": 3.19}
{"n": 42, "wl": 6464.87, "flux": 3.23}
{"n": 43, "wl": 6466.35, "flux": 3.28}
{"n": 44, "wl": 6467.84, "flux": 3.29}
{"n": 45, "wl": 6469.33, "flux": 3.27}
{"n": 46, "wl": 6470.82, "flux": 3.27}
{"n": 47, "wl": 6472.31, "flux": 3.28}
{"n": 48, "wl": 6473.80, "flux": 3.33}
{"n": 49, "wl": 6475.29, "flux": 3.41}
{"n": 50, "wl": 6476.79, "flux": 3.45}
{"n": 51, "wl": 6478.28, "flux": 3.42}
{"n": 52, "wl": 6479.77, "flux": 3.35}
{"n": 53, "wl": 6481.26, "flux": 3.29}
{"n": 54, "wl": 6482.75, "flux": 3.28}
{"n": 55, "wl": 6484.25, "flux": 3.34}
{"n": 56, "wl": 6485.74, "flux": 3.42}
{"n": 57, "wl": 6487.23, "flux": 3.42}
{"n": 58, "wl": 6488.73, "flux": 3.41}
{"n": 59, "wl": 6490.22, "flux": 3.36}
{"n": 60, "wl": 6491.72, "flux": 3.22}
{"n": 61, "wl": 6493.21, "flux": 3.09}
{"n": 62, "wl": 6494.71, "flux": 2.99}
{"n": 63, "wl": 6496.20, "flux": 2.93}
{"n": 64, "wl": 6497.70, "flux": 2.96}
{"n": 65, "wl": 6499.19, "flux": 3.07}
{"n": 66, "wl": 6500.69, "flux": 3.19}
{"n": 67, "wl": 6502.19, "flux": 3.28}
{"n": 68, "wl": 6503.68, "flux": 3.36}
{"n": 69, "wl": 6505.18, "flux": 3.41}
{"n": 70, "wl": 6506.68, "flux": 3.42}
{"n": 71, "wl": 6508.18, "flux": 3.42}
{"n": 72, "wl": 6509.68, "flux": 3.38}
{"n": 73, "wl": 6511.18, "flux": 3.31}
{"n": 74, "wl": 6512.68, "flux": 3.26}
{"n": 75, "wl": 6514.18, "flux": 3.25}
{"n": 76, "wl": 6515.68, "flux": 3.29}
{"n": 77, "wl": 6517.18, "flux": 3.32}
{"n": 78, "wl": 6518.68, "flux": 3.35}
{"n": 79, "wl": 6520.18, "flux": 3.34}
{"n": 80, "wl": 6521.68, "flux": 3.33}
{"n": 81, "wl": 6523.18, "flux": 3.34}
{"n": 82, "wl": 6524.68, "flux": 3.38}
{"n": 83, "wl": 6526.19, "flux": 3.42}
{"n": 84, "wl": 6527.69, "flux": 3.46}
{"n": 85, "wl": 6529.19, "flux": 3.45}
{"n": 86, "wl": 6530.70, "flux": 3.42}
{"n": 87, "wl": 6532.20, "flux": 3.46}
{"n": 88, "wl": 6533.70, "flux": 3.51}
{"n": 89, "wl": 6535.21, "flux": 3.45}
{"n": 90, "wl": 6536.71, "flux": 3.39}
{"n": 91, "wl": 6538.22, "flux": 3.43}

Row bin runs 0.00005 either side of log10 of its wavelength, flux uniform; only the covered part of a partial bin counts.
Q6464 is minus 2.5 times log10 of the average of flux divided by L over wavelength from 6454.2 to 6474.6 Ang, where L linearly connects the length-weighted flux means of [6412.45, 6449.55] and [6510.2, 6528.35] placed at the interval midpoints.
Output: 0.03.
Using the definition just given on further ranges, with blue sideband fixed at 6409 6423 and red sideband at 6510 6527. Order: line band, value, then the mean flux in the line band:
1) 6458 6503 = 0.01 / 3.26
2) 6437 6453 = -0.01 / 3.3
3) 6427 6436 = -0.07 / 3.47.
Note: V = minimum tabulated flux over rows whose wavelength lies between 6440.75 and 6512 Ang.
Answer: 2.93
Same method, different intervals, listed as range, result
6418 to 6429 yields 3.14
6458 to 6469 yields 3.18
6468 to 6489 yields 3.27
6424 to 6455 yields 3.11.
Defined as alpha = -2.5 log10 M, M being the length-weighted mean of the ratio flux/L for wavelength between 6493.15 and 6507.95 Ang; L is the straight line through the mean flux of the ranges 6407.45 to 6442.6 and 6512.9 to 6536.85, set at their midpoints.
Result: 0.062 mag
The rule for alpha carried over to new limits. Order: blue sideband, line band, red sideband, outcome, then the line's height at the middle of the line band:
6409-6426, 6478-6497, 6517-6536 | 0.027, 3.35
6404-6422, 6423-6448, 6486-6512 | -0.045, 3.26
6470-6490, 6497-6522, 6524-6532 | 0.036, 3.4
